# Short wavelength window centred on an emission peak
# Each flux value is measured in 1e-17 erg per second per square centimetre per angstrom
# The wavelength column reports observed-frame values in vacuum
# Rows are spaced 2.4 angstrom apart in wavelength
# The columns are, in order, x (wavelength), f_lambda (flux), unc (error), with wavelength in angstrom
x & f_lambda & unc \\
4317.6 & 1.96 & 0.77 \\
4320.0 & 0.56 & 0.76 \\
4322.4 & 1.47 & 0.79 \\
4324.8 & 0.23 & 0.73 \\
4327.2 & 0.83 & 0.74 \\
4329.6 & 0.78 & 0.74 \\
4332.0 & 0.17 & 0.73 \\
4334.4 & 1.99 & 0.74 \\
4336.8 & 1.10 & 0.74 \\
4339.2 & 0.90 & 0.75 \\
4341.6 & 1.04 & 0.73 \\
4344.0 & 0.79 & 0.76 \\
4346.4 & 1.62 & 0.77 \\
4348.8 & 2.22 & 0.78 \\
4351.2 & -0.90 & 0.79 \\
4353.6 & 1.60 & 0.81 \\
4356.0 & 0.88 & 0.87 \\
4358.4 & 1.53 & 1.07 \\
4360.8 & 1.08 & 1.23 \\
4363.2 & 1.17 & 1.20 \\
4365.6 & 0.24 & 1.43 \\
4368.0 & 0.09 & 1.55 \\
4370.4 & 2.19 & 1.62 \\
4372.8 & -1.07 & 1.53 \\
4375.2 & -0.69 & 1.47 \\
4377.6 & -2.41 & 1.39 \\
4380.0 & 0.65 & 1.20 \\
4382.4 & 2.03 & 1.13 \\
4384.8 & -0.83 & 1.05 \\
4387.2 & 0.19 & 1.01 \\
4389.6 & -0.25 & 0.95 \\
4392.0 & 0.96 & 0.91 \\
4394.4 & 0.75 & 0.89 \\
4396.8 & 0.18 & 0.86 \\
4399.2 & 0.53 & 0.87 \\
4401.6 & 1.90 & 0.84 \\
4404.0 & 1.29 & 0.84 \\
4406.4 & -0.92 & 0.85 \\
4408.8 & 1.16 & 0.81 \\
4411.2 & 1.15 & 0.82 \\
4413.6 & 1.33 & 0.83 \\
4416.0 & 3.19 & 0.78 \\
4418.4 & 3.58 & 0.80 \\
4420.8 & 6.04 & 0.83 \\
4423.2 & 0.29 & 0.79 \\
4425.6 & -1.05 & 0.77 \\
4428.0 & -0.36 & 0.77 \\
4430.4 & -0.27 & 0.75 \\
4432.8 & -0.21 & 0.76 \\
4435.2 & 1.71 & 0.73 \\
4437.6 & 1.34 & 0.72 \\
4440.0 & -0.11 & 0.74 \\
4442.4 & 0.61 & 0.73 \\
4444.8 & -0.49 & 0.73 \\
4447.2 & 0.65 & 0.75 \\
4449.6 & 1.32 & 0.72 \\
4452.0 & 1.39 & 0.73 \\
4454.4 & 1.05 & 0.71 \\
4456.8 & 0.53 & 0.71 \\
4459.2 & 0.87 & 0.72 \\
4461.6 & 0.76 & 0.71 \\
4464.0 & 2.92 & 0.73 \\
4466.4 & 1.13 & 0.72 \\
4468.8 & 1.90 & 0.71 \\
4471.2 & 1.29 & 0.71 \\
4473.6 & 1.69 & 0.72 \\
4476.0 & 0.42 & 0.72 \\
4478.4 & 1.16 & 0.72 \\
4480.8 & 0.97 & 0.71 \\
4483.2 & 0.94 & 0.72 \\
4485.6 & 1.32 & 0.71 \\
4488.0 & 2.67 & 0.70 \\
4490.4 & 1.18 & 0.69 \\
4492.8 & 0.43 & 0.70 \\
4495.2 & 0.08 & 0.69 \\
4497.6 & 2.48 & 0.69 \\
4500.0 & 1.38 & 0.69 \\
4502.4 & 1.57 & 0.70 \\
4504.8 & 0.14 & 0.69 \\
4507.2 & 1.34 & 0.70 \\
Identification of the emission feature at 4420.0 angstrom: [O II]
